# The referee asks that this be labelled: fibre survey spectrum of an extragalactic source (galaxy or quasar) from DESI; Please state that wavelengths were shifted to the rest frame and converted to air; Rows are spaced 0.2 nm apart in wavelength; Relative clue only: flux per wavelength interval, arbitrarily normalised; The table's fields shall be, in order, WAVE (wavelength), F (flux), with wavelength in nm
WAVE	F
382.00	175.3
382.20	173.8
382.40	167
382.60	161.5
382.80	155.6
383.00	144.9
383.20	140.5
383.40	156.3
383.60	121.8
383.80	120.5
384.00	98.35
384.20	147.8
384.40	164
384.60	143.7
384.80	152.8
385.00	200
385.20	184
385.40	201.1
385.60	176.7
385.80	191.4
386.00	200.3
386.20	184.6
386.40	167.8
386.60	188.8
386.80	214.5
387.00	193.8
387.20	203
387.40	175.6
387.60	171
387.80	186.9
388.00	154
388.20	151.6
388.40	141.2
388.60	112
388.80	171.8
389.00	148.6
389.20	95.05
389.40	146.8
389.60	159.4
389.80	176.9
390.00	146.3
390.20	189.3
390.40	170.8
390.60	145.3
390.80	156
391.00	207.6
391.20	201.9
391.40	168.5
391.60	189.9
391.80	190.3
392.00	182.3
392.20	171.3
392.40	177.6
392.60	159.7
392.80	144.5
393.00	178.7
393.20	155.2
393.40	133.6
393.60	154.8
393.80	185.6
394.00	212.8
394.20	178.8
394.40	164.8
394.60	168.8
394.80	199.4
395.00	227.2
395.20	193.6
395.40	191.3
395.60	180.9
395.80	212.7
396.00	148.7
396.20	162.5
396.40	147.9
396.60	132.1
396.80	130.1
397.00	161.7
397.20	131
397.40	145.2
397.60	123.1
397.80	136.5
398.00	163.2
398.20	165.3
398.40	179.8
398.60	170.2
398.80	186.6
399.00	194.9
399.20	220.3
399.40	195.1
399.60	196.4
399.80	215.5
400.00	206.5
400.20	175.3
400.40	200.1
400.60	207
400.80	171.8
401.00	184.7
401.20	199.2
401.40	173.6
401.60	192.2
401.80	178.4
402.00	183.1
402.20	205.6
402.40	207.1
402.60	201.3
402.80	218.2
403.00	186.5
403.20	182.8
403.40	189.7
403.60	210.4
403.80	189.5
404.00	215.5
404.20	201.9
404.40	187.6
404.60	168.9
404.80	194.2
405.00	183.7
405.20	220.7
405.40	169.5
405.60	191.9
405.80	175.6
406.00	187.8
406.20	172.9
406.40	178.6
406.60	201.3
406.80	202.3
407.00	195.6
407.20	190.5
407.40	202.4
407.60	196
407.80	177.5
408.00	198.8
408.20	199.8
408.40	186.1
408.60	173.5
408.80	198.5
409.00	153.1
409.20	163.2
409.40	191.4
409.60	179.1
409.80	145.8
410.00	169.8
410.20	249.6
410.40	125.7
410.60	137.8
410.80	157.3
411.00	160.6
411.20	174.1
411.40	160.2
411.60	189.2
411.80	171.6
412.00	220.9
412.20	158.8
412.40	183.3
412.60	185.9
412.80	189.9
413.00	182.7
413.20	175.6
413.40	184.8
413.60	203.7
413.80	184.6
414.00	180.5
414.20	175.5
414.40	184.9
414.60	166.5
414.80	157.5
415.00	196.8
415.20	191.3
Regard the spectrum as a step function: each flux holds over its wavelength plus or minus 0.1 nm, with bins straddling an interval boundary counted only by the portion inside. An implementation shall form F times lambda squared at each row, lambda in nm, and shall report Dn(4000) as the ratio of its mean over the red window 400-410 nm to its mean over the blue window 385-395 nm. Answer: 1.2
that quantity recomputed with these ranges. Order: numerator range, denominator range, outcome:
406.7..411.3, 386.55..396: 1.13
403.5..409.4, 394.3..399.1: 1.19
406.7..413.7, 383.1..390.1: 1.25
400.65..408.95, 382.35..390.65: 1.29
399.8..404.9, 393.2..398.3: 1.21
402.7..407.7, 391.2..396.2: 1.14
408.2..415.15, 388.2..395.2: 1.16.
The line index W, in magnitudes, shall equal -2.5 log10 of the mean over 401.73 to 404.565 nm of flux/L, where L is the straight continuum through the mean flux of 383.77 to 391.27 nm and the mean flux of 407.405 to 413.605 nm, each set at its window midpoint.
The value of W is -0.13 mag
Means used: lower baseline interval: 167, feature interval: 197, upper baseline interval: 179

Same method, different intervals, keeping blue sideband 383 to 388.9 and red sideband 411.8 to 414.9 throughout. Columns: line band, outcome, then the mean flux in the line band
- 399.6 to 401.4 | -0.115 mag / 194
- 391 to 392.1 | -0.118 mag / 188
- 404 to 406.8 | -0.069 mag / 189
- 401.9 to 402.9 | -0.158 mag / 203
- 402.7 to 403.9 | -0.118 mag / 196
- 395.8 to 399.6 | 0.062 mag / 163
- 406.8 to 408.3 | -0.095 mag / 195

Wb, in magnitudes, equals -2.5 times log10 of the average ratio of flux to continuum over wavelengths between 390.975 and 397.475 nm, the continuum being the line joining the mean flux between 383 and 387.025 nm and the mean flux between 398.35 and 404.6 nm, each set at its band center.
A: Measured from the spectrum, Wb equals 0.06 mag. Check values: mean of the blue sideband 166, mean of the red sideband 194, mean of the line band 172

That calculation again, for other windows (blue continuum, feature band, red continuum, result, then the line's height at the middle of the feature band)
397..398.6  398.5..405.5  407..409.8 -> -0.18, 164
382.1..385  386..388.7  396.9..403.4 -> -0.12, 156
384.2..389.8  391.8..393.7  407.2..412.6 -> 0.05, 172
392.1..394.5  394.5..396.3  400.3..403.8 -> -0.08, 174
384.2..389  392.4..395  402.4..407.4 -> 0.06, 181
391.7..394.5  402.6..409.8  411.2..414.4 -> -0.06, 179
